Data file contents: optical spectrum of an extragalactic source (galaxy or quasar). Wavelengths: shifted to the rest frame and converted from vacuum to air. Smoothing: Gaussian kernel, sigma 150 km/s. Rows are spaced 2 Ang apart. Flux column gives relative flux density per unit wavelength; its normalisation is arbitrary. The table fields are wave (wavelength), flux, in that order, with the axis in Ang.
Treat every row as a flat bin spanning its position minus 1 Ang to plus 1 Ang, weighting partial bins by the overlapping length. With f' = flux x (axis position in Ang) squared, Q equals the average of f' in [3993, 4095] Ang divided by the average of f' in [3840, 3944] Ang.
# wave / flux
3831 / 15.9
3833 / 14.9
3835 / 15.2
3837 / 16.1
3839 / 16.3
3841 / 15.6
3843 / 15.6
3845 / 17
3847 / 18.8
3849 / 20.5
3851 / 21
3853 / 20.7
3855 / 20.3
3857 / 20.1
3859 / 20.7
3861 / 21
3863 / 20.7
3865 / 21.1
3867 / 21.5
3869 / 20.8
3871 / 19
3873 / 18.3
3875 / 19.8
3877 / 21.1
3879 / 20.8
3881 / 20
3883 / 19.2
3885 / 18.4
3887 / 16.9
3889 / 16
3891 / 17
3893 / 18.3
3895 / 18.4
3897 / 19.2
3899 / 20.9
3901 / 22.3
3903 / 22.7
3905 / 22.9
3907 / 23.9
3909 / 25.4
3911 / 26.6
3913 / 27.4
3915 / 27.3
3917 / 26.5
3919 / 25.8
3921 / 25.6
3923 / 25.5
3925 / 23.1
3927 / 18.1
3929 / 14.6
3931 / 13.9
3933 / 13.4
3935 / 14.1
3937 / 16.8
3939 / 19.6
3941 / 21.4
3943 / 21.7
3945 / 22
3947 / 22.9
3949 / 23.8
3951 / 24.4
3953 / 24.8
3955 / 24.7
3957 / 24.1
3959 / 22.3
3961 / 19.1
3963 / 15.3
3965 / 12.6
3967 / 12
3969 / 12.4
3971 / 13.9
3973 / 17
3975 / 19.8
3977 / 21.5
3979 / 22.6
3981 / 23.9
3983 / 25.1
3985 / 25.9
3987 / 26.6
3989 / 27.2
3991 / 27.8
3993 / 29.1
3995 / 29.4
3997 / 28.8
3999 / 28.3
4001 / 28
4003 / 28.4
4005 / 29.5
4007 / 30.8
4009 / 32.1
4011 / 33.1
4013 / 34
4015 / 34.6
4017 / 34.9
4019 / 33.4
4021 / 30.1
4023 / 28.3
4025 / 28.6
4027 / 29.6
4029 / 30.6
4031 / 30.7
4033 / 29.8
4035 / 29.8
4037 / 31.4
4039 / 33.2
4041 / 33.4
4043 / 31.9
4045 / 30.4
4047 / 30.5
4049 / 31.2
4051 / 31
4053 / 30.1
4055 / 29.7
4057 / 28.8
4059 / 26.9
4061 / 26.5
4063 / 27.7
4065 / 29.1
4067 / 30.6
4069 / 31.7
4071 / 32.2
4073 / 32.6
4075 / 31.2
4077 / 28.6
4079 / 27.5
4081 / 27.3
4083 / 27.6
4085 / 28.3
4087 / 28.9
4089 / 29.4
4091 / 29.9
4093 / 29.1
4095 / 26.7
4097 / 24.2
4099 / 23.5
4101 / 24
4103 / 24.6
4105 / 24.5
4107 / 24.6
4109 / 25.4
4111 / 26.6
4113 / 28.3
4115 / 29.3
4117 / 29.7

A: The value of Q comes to 1.60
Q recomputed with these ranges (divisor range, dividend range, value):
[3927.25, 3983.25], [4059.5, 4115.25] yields 1.55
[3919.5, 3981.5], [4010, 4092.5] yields 1.63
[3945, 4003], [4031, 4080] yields 1.39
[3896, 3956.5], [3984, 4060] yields 1.44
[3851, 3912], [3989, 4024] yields 1.59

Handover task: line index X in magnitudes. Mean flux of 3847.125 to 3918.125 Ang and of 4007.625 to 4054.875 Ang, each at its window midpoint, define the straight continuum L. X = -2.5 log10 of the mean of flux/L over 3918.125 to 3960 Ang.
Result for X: 0.185 mag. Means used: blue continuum 21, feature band 21.1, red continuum 31.4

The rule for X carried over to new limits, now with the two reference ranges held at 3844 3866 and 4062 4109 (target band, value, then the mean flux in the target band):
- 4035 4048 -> -0.195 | 31.6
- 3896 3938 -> 0.024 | 21.7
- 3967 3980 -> 0.357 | 17.4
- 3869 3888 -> 0.086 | 19.4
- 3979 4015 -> -0.151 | 28.7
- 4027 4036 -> -0.156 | 30.2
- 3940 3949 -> 0.047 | 22.2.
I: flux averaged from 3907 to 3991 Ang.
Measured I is 21.3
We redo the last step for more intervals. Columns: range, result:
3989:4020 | 30.7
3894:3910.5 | 22.1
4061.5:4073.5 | 30.4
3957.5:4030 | 25.7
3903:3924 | 25.5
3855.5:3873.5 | 20.4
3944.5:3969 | 20.3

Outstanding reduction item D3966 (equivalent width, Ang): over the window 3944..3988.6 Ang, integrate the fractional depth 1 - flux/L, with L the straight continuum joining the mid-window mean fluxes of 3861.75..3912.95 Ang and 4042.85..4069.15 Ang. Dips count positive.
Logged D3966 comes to 7.1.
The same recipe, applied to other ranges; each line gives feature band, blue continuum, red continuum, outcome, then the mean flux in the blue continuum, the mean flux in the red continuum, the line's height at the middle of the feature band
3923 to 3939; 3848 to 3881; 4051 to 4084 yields 4.29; 20.4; 29.3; 23.4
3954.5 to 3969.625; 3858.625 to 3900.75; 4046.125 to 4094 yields 3.84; 19.5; 29.4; 23.8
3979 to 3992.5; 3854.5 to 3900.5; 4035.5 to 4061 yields 0.30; 19.6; 30.5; 26.5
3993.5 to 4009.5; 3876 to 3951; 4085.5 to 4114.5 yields -3.90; 21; 26.5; 23.6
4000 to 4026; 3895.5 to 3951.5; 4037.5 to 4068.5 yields -3.47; 21.8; 30.1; 27.5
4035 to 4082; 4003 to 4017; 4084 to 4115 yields -1.52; 32.2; 26.6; 29.2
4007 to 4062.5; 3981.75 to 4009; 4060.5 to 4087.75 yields -4.13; 28.2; 29.3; 28.8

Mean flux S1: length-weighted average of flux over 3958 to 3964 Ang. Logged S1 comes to 18.9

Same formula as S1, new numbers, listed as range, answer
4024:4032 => 29.9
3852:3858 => 20.4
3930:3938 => 14.6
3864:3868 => 21.3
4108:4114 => 26.8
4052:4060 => 28.9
